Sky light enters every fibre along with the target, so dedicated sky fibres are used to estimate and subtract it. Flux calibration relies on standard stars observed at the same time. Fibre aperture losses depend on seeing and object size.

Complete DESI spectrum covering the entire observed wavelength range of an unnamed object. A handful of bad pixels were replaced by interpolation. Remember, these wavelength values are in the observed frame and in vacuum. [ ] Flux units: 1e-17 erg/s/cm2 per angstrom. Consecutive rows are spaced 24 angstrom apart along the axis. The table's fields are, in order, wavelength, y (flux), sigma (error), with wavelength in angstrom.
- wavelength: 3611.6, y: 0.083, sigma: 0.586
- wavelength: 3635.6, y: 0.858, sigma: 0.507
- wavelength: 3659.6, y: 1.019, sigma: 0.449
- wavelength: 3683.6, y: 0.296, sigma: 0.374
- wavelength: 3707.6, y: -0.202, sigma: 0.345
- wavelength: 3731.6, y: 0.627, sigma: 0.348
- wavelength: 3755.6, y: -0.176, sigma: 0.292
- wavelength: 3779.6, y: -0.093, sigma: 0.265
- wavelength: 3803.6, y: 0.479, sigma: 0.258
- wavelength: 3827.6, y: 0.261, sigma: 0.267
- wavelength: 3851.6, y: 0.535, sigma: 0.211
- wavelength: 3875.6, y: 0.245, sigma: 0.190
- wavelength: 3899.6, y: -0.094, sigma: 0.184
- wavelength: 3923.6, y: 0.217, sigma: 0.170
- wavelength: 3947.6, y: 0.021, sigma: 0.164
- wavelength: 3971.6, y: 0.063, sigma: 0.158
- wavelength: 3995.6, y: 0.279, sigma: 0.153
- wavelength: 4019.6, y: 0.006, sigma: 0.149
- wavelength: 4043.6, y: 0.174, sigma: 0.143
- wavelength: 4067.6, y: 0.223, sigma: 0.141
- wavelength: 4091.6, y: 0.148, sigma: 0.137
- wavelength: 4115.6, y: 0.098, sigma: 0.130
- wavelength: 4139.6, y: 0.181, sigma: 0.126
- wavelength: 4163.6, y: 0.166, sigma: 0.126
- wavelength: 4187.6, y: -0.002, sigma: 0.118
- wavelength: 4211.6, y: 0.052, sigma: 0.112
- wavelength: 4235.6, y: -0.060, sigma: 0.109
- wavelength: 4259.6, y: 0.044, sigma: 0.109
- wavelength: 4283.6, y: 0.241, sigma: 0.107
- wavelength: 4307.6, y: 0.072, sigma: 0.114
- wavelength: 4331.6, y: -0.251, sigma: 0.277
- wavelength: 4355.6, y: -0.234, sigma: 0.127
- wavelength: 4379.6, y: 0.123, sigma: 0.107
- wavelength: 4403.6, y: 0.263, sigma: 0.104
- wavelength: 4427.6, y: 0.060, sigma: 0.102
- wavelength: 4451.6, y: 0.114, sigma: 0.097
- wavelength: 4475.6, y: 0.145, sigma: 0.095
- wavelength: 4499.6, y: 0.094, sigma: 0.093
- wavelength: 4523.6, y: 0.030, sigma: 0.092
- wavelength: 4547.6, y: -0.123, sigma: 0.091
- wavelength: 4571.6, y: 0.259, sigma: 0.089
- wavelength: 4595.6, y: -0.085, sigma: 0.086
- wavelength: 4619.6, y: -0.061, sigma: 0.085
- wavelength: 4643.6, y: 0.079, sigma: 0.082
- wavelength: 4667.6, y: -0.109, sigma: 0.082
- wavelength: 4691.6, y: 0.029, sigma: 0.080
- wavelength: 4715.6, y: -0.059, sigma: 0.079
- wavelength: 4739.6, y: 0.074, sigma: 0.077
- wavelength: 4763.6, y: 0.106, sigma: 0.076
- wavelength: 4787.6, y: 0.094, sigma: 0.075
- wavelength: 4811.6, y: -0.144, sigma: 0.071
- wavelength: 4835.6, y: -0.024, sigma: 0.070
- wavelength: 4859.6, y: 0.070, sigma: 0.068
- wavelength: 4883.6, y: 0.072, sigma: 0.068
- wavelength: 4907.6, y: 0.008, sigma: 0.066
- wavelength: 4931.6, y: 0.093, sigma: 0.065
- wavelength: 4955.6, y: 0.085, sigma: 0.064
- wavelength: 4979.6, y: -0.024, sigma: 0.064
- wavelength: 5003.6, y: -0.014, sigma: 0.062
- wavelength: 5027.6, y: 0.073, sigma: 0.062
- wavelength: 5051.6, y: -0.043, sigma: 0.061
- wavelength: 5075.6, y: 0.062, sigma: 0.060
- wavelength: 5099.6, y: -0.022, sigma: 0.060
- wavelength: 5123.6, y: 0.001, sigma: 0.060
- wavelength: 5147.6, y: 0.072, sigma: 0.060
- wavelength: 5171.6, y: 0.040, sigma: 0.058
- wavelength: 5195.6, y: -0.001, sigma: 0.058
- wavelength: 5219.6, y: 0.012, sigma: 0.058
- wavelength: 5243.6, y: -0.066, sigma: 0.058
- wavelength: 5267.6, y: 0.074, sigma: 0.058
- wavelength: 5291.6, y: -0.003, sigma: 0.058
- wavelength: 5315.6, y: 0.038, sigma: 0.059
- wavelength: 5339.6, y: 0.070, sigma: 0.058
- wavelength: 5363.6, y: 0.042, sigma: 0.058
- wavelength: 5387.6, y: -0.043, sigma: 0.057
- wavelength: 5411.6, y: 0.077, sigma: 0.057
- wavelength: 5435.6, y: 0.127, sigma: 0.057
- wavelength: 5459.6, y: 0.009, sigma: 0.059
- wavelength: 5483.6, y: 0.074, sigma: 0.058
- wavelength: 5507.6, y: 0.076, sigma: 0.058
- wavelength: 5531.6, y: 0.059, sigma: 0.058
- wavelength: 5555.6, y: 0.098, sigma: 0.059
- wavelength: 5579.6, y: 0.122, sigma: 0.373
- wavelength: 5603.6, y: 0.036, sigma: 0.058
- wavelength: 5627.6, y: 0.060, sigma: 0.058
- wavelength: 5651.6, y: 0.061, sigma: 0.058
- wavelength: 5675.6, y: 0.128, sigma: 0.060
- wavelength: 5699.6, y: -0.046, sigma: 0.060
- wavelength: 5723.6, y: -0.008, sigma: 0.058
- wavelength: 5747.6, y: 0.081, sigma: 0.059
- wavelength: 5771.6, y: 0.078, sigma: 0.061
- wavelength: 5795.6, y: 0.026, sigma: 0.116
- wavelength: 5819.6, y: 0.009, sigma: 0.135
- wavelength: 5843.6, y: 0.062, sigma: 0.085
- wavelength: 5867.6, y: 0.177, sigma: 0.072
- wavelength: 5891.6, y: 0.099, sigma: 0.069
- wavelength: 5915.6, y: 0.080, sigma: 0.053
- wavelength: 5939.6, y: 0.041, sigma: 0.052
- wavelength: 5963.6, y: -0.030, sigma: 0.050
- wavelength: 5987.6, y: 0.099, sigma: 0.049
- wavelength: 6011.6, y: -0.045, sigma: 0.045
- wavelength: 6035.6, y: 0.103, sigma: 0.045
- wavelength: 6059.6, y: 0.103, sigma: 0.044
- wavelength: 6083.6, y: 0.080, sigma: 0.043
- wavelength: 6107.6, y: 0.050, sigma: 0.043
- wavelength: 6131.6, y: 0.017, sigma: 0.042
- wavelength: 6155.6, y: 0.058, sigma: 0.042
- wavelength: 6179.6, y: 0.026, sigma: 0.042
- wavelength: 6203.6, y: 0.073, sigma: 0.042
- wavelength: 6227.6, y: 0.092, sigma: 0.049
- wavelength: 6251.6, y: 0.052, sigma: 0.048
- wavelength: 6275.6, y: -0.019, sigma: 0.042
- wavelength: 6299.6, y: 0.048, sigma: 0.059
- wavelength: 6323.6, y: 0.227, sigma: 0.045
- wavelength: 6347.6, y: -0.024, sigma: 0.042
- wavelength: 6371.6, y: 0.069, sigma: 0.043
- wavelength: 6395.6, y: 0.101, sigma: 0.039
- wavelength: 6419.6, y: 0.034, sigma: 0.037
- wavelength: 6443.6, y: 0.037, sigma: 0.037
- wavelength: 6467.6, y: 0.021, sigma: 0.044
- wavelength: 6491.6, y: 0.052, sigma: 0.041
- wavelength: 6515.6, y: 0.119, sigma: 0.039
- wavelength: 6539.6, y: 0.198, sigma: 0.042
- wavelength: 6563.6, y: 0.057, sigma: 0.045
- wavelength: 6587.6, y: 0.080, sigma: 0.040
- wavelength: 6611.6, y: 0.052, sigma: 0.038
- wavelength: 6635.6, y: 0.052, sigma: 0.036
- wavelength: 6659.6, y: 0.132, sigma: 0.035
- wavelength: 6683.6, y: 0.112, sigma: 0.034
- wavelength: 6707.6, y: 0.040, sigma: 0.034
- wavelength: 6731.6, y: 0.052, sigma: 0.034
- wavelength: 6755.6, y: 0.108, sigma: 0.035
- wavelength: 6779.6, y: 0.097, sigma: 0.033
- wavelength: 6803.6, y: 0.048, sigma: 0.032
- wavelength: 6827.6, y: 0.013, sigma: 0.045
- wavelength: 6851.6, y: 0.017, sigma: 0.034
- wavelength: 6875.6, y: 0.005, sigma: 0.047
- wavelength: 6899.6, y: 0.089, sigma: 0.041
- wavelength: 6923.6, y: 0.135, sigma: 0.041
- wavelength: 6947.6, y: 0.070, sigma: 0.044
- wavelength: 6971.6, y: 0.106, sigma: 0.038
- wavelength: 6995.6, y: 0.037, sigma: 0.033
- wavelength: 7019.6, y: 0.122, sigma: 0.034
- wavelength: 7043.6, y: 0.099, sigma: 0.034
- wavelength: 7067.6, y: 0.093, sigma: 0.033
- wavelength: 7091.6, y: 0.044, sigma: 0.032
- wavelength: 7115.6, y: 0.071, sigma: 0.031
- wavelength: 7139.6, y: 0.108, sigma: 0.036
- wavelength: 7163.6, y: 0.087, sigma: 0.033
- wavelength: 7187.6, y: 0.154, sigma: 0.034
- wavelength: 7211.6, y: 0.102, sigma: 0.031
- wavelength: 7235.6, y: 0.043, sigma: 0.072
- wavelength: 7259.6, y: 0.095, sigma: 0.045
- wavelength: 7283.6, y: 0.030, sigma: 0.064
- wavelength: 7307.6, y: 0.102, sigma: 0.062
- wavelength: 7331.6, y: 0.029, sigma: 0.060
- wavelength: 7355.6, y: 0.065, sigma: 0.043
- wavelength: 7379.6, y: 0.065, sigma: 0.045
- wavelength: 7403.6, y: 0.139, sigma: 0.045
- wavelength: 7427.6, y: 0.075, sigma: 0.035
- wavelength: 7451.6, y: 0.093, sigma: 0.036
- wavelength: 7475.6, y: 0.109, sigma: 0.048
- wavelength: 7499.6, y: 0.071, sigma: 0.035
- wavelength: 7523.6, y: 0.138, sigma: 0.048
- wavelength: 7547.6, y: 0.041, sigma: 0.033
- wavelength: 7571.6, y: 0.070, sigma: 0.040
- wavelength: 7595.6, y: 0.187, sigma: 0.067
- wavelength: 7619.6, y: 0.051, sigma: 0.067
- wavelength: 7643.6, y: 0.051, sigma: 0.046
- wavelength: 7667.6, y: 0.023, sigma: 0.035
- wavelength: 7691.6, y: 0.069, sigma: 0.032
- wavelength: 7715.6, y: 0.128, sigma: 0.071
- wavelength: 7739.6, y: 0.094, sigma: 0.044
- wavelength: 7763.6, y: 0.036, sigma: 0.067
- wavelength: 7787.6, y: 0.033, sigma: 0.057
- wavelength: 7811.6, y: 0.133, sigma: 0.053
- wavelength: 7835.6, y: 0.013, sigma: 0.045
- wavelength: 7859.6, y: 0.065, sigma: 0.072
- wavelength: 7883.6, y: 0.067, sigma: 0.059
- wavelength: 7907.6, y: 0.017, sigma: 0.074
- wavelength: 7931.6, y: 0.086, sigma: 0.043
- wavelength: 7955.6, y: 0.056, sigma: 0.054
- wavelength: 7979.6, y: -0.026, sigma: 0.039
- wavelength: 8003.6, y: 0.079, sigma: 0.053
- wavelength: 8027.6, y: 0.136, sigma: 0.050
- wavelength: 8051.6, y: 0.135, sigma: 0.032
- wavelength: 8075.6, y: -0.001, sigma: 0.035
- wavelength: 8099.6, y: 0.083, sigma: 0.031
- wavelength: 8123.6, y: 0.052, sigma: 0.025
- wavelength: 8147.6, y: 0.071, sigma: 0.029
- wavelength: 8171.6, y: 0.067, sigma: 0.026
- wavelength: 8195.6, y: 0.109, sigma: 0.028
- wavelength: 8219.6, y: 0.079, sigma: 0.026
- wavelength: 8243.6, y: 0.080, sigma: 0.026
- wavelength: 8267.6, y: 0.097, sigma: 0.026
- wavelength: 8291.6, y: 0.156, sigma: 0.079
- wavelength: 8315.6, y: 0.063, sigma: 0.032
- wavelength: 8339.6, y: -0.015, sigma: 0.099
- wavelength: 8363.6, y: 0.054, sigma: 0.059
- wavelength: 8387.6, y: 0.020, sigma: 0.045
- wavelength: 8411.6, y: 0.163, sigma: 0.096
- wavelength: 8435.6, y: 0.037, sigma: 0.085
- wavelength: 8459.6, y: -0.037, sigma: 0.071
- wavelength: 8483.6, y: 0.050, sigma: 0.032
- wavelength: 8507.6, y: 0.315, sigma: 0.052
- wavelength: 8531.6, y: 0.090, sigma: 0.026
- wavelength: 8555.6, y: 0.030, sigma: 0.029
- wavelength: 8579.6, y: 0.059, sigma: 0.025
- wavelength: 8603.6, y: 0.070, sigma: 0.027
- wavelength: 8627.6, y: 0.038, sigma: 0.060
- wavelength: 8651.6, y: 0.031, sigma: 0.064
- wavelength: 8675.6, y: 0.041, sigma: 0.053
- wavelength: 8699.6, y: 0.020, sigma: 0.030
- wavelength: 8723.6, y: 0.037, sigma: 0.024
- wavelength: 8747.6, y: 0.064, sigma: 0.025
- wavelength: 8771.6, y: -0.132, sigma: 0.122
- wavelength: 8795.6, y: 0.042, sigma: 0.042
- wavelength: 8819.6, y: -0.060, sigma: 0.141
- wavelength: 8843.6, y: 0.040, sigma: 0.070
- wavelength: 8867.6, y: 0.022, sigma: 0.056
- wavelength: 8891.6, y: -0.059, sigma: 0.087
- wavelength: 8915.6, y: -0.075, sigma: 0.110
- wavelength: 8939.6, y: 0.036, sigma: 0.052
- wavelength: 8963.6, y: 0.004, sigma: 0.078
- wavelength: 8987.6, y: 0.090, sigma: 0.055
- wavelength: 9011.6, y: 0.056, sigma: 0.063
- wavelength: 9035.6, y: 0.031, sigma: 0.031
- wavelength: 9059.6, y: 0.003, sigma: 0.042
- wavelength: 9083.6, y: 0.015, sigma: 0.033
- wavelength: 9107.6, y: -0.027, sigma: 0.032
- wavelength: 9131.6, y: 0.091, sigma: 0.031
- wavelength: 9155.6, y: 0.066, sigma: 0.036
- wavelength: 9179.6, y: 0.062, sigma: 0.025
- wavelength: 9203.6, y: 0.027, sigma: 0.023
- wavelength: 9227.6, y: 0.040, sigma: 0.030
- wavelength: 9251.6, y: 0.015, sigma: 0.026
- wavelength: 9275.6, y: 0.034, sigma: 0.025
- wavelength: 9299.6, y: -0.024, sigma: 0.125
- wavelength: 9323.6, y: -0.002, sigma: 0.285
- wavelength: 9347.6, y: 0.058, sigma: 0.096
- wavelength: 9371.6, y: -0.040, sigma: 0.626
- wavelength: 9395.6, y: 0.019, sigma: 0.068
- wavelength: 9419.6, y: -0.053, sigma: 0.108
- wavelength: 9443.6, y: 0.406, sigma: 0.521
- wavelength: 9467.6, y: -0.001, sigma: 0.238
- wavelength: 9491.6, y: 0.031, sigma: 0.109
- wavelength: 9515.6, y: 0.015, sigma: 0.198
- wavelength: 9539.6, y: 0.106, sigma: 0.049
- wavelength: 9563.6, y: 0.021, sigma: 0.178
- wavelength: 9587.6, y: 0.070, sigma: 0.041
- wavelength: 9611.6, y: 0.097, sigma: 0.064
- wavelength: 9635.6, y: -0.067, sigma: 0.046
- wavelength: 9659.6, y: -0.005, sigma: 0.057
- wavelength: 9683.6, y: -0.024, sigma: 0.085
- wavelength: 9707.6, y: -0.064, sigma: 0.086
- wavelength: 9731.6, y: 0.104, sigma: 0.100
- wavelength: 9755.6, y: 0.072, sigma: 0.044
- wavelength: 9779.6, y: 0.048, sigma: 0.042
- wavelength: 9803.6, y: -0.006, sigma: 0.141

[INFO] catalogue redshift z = 0.698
